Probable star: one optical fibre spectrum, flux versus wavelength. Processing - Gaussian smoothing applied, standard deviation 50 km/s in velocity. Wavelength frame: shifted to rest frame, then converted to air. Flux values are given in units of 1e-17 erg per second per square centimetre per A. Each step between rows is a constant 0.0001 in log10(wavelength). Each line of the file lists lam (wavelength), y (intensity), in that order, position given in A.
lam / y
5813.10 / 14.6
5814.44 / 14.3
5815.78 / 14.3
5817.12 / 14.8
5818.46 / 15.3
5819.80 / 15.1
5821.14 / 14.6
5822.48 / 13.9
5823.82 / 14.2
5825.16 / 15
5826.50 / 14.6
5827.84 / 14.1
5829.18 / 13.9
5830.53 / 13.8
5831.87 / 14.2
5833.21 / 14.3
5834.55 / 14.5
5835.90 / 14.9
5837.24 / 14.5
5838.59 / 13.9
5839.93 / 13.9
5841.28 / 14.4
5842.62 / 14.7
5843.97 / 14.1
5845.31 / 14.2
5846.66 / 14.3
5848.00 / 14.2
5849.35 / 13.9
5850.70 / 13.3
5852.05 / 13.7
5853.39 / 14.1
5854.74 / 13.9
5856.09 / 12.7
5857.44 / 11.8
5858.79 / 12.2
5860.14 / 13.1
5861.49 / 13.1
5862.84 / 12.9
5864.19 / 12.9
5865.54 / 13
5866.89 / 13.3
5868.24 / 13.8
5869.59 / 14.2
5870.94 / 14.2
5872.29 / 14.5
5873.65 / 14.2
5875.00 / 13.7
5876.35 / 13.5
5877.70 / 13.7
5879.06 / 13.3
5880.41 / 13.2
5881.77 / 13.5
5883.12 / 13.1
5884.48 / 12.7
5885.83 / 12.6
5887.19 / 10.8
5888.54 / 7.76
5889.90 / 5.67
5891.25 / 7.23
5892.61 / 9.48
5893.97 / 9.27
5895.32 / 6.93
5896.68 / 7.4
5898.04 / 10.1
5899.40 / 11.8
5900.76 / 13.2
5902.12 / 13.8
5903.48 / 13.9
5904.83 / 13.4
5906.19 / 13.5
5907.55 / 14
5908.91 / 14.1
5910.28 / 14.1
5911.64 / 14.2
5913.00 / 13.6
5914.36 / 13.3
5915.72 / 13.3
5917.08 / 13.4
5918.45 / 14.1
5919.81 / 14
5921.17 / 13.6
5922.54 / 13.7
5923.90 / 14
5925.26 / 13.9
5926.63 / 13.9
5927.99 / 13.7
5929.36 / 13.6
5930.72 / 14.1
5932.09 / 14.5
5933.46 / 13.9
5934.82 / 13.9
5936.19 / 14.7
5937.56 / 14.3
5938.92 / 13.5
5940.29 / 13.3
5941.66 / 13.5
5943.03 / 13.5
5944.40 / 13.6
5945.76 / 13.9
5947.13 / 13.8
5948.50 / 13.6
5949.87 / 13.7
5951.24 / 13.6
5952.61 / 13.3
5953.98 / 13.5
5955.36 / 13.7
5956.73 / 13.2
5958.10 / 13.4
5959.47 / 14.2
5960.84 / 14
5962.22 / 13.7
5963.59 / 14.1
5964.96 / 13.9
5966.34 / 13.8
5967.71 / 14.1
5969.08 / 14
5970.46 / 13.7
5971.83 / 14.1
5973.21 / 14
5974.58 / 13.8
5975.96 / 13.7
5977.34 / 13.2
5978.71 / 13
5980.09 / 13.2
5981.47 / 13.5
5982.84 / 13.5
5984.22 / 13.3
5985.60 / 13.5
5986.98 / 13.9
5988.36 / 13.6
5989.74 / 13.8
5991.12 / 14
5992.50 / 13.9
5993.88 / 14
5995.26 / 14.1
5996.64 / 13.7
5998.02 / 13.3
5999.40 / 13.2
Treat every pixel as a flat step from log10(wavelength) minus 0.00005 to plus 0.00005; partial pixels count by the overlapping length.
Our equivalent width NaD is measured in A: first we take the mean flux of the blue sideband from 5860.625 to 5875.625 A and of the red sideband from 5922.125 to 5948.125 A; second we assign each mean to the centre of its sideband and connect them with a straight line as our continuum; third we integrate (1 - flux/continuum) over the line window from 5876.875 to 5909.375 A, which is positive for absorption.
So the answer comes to 5.4 A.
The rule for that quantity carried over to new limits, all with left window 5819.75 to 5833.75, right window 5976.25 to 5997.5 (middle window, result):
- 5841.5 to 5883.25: 1.7 A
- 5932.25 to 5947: 0.0 A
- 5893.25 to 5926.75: 2.7 A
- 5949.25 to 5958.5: 0.2 A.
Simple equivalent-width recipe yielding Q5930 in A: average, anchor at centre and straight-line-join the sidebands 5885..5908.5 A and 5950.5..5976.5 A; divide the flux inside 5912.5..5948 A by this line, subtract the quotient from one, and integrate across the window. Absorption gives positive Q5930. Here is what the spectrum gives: -4.5 A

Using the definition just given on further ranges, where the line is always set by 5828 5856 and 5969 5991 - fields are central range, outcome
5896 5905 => 1.32 A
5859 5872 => 0.59 A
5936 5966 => 0.00 A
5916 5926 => 0.02 A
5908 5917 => 0.07 A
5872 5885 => 0.42 A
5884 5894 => 3.27 A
